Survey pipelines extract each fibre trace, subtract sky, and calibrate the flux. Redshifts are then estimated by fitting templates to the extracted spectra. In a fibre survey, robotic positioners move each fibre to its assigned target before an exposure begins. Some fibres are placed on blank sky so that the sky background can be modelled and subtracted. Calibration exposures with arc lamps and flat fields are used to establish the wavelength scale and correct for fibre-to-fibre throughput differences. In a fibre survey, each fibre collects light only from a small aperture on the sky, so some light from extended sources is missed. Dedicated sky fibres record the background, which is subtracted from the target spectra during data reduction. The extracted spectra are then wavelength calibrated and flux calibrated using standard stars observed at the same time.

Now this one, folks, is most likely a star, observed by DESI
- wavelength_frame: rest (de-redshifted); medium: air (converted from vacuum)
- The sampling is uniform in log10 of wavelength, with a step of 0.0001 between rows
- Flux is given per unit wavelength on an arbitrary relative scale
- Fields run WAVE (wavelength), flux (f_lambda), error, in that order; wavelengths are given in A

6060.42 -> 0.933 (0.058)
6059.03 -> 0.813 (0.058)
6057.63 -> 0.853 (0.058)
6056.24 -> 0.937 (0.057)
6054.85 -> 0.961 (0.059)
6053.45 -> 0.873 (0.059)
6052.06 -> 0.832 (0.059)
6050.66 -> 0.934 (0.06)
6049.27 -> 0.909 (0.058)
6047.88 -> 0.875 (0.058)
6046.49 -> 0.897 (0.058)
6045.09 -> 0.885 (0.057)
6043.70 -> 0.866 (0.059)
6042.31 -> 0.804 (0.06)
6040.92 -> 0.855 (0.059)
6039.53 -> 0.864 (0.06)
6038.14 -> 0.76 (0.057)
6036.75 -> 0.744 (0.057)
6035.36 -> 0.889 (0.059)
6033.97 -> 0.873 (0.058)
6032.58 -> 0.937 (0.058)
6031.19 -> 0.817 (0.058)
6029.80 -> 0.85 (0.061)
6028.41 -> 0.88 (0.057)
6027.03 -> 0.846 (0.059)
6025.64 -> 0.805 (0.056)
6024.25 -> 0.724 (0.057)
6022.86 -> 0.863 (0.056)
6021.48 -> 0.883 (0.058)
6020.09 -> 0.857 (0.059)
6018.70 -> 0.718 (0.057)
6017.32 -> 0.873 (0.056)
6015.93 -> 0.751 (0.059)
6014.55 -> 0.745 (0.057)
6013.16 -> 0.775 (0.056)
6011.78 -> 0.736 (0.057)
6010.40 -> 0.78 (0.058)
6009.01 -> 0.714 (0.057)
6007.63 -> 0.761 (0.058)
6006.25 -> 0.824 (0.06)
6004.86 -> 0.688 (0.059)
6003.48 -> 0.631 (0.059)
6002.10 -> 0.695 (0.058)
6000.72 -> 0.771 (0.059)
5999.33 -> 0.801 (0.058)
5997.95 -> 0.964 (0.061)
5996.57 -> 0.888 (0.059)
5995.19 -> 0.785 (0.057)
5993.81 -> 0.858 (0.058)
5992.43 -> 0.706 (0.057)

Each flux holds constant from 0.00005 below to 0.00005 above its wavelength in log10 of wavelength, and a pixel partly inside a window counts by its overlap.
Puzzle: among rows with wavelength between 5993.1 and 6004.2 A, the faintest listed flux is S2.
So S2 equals 0.631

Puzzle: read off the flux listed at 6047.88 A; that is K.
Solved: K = 0.875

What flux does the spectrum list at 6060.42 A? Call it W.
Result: 0.933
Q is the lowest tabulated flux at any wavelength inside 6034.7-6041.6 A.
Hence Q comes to 0.744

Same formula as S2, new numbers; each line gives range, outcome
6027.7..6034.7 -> 0.817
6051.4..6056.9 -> 0.832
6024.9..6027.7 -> 0.805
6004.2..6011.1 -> 0.688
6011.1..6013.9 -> 0.736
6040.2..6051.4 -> 0.804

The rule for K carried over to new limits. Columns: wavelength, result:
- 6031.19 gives 0.817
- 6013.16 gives 0.775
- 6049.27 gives 0.909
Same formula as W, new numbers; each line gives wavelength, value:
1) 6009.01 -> 0.714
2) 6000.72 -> 0.771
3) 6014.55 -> 0.745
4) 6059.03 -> 0.813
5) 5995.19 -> 0.785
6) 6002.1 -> 0.695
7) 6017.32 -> 0.873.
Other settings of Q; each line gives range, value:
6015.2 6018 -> 0.751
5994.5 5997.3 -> 0.785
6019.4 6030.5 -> 0.724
